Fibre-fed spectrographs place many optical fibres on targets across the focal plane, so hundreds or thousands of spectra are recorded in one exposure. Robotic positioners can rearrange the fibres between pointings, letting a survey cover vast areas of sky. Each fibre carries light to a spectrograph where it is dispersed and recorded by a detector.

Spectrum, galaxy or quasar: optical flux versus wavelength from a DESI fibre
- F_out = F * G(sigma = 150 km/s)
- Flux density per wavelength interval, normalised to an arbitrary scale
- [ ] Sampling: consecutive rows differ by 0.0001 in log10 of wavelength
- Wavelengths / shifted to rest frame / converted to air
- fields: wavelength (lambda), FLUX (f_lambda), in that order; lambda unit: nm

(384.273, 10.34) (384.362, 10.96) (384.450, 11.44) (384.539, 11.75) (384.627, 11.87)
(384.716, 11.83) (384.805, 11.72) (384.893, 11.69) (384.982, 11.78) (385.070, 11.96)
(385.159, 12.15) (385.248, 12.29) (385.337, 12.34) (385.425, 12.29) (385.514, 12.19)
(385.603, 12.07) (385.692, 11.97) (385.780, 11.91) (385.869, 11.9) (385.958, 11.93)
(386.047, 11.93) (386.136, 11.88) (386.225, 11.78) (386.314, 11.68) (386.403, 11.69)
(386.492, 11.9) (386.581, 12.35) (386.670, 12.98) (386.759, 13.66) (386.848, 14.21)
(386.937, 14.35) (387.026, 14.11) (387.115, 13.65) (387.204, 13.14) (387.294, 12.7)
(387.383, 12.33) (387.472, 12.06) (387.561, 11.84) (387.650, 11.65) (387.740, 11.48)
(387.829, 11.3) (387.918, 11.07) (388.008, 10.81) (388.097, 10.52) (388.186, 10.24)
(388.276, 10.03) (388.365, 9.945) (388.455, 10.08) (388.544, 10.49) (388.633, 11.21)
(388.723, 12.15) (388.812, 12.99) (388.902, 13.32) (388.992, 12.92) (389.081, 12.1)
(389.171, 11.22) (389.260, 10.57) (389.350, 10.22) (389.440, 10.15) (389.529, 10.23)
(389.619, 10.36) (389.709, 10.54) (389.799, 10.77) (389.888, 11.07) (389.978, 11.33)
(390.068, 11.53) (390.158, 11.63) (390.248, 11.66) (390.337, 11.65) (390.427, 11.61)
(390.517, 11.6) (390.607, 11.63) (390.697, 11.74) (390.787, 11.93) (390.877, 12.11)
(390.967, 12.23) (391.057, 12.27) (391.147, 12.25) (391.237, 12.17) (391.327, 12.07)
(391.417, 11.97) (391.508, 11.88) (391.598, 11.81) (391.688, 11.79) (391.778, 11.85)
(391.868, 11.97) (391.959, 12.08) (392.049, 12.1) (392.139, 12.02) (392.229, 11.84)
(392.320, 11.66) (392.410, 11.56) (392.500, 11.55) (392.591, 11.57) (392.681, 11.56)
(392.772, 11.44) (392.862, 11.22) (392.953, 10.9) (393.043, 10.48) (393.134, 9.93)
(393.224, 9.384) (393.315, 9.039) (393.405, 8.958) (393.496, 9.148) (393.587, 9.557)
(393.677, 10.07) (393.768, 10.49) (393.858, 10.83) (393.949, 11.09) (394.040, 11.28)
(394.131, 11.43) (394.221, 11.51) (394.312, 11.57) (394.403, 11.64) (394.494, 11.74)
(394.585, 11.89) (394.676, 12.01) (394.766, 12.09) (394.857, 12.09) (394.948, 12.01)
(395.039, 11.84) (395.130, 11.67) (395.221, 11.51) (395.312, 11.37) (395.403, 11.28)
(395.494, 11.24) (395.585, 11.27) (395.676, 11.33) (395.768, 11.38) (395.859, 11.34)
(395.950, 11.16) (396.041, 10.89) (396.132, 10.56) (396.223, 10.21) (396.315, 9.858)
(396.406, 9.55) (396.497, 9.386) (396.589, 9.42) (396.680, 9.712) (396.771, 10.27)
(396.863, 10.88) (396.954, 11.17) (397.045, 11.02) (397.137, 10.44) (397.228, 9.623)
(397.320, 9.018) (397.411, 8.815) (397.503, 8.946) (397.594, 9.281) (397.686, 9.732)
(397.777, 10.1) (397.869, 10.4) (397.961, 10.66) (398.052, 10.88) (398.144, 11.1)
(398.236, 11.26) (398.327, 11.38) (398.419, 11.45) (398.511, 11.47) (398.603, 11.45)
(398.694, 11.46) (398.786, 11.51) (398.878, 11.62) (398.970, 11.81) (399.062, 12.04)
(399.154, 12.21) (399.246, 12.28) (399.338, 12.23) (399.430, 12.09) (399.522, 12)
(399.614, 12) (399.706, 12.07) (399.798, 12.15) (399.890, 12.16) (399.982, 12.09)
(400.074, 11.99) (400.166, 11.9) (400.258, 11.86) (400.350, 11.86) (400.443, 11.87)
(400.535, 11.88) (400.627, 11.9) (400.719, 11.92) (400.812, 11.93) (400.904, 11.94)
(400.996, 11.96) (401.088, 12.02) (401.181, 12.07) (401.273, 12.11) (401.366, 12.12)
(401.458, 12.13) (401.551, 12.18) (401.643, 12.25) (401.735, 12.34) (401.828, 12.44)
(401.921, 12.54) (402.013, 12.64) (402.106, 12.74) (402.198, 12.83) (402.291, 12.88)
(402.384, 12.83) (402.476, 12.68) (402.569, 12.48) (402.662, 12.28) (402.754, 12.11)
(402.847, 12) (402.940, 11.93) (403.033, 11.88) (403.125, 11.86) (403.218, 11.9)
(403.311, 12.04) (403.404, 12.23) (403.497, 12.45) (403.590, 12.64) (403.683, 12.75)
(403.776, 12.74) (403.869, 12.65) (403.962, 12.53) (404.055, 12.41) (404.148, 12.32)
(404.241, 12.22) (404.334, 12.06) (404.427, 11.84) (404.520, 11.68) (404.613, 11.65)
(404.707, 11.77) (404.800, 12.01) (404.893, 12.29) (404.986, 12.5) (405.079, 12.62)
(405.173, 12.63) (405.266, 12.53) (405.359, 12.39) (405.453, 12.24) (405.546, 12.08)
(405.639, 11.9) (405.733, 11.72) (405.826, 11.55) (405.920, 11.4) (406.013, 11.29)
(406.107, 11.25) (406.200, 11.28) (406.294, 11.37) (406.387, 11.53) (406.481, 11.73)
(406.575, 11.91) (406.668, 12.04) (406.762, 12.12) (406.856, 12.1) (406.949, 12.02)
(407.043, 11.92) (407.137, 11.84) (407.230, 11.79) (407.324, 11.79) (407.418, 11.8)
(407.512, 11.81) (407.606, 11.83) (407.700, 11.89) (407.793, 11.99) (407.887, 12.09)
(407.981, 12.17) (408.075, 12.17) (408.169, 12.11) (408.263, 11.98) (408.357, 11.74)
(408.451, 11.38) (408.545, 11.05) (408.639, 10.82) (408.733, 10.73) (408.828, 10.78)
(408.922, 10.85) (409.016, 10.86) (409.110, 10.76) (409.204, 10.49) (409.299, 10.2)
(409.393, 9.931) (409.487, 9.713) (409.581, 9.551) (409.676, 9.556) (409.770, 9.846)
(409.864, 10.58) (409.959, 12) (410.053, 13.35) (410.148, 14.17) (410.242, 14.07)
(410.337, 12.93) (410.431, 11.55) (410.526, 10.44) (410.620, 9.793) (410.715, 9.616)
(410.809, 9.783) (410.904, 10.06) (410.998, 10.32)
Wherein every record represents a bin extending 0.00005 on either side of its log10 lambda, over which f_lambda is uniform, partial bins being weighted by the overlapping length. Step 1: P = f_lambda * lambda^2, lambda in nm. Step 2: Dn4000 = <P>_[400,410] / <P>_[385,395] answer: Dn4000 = 1.10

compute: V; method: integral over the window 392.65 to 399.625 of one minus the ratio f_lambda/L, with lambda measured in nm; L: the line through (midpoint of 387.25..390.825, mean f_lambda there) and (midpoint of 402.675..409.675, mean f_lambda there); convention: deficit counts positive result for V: 0.368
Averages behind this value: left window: 11.3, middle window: 10.9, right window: 11.7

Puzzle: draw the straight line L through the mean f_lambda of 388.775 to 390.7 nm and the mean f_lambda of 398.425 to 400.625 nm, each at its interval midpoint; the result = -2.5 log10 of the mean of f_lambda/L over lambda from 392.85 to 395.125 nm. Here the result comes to 0.069 mag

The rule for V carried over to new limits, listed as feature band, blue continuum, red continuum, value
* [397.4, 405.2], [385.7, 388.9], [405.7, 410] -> -0.258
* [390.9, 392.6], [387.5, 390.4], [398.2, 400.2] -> -0.087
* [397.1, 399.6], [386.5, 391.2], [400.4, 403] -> 0.240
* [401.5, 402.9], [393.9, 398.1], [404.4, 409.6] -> -0.153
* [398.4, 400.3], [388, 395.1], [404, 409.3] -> -0.061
